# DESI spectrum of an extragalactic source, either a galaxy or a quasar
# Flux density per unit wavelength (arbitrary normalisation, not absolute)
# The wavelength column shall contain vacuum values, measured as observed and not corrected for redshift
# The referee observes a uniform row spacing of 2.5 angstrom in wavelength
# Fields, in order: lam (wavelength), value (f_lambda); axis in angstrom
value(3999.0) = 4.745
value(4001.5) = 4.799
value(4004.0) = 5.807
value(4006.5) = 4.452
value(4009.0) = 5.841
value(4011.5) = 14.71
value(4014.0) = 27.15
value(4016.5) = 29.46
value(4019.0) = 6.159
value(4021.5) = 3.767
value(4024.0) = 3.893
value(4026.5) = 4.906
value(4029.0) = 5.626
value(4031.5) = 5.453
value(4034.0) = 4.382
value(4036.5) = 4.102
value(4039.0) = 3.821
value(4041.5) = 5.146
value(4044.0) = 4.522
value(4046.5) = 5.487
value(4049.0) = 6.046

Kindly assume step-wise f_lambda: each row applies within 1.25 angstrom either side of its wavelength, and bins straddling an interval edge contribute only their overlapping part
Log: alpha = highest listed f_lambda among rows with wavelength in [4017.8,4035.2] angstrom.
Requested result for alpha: 6.159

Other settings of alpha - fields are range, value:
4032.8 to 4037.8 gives 4.382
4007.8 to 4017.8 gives 29.46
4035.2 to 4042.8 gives 5.146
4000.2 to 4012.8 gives 14.71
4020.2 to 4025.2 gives 3.893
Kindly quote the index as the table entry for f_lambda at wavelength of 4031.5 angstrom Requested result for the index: 5.453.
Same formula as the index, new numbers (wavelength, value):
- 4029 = 5.626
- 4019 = 6.159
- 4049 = 6.046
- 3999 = 4.745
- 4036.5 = 4.102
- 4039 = 3.821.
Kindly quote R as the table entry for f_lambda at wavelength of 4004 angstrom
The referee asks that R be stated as 5.807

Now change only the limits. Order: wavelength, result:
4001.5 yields 4.799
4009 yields 5.841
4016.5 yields 29.46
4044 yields 4.522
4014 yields 27.15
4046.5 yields 5.487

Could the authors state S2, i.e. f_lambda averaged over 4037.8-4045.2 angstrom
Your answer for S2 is 4.5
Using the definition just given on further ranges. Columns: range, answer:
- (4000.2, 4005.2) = 5.29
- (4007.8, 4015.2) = 15.9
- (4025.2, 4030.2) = 5.25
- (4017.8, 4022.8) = 4.94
